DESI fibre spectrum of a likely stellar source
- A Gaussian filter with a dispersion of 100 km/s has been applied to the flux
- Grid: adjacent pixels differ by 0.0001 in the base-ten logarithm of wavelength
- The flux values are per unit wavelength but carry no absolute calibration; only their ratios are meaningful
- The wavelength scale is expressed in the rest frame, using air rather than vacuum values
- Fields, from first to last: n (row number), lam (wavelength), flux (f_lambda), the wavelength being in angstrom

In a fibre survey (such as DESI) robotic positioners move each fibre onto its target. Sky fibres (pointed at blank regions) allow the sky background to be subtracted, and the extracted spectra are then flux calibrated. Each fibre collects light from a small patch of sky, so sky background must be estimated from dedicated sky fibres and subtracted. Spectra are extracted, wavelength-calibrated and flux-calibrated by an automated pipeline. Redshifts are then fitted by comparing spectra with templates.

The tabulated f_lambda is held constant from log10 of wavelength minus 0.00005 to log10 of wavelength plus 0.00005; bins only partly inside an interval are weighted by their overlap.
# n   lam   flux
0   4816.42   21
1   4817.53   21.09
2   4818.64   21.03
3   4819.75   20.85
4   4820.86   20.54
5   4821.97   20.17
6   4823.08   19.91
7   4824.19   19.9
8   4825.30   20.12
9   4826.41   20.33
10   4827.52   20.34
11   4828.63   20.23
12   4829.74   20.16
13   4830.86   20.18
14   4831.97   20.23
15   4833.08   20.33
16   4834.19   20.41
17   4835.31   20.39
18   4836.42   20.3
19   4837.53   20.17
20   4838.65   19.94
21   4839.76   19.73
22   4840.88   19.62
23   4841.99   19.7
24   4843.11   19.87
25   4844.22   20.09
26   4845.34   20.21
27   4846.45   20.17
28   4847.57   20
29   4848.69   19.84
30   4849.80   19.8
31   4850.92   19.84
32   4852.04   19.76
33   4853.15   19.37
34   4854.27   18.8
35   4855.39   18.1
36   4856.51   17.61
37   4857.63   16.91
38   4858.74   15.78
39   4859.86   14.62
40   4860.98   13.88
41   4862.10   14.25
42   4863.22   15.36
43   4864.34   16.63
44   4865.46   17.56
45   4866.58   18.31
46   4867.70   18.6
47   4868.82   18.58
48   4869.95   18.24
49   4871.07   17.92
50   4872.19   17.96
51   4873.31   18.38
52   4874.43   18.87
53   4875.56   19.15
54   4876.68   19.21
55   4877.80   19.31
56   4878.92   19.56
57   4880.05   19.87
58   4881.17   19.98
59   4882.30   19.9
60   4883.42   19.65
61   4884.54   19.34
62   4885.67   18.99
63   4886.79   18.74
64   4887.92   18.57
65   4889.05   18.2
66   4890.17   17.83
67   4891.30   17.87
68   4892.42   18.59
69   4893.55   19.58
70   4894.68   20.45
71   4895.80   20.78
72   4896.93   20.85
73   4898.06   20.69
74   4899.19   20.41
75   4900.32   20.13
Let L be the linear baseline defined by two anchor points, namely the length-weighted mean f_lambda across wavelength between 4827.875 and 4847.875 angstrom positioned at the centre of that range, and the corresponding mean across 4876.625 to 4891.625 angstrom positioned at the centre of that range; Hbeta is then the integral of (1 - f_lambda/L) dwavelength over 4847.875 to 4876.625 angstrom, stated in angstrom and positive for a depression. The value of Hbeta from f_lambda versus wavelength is 2.58 angstrom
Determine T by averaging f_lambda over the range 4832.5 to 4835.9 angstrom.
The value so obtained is 20.4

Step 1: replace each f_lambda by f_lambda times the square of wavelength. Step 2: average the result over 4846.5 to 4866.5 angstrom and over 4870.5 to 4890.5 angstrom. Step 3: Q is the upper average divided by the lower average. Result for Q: 1.09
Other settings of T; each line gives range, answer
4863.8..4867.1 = 17.5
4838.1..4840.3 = 19.9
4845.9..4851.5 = 19.9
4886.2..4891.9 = 18.3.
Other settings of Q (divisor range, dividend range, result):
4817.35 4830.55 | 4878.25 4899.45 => 0.98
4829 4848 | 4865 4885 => 0.96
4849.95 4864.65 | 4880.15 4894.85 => 1.13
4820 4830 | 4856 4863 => 0.78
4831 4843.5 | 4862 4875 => 0.89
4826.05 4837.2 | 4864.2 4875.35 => 0.91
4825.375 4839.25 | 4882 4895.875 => 0.96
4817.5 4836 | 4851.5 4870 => 0.86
